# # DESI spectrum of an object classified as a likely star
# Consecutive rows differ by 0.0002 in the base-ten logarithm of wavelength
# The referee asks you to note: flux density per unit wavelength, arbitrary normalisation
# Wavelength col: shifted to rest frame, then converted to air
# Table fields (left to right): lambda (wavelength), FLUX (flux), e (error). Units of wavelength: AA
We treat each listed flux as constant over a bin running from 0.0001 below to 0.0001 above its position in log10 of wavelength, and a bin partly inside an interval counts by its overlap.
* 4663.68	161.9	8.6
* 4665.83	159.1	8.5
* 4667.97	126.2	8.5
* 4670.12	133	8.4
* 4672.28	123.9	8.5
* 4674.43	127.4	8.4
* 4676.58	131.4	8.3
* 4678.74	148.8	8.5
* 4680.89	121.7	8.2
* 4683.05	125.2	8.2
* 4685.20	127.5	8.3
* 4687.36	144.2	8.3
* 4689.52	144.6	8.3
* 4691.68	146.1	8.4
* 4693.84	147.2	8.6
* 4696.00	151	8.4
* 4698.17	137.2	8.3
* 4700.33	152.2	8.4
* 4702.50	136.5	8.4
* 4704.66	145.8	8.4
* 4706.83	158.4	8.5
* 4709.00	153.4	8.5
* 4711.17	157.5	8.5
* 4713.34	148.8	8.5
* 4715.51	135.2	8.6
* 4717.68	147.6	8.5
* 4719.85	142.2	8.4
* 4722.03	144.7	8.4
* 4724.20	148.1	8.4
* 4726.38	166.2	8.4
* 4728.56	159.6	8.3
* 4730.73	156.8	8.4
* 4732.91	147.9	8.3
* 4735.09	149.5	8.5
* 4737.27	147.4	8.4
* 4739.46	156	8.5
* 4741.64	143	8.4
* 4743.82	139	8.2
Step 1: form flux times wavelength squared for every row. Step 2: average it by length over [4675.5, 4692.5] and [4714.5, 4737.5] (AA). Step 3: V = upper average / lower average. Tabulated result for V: 1.12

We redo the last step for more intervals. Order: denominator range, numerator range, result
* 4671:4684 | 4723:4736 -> 1.22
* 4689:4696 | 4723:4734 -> 1.08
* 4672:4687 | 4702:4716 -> 1.16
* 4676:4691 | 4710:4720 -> 1.10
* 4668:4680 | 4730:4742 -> 1.17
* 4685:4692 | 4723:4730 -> 1.13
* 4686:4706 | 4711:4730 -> 1.04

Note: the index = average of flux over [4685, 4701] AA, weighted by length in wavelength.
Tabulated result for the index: 144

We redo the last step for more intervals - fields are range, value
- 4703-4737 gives 150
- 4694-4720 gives 147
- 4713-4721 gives 143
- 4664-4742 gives 144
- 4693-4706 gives 145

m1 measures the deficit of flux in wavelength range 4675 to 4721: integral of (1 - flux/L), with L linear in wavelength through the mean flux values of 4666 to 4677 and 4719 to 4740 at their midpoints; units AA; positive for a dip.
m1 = -0.8 AA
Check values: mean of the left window 131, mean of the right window 152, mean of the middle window 143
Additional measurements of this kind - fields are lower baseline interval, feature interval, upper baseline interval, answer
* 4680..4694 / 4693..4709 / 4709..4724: -0.7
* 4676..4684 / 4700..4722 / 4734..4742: -1.0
